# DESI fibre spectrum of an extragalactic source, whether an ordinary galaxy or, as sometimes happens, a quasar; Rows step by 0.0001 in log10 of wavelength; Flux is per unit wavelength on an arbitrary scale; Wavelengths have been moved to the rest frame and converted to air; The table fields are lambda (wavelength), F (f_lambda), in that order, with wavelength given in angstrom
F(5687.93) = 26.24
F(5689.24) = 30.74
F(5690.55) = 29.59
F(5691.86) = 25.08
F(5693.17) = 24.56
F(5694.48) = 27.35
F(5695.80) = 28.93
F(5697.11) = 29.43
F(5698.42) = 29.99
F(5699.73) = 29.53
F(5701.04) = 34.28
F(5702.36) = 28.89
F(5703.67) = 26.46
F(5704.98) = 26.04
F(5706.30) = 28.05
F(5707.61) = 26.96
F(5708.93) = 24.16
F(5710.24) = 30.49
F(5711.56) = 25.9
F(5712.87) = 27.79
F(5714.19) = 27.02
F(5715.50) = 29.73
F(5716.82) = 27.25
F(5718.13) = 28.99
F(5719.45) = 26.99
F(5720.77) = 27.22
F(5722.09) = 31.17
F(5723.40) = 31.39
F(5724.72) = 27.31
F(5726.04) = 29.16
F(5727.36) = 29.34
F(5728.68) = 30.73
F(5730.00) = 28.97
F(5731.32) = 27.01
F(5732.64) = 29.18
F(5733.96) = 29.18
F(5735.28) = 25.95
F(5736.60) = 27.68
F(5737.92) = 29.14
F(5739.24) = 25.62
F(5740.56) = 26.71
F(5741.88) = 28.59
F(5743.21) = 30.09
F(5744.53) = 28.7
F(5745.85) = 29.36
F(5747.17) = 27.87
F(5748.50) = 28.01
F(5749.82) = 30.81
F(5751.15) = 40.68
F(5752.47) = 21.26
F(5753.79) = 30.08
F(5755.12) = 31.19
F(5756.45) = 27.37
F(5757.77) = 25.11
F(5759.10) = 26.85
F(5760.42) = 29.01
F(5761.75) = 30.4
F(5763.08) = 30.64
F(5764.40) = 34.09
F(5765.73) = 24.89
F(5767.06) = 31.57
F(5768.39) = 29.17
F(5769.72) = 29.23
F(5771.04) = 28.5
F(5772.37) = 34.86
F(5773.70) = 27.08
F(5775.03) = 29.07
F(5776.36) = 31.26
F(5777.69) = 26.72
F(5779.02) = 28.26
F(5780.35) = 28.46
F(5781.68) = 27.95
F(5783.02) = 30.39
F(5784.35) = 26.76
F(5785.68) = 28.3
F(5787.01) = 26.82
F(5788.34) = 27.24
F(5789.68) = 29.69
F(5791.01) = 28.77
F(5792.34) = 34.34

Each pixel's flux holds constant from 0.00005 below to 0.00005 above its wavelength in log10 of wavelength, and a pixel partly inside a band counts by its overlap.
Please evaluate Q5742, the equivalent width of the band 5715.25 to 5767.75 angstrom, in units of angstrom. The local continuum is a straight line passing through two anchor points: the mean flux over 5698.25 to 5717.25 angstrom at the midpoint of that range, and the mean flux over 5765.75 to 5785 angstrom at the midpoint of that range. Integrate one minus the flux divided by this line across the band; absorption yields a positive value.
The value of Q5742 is -0.49 angstrom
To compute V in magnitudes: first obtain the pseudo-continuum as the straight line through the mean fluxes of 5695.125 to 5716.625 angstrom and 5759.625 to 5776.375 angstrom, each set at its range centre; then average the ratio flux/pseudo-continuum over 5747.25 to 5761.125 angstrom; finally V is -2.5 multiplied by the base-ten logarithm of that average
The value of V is 0.02 mag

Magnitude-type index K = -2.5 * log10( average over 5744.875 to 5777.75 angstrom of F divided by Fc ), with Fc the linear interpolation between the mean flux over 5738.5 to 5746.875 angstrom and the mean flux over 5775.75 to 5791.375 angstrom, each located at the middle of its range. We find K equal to -0.04 mag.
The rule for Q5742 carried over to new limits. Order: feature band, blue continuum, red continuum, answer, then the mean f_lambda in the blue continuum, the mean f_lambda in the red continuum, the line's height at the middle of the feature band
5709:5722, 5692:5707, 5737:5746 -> 0.2 angstrom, 28.4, 28.3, 28.3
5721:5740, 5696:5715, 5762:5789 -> -0.1 angstrom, 28.3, 29.1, 28.6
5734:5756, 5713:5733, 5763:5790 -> 0.0 angstrom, 28.7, 29.1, 28.9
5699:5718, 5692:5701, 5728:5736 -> 0.3 angstrom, 28.5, 28.5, 28.5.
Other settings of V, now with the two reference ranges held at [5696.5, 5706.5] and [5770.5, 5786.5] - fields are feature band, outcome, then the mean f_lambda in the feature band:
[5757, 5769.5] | 0.00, 29.1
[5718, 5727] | 0.01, 28.9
